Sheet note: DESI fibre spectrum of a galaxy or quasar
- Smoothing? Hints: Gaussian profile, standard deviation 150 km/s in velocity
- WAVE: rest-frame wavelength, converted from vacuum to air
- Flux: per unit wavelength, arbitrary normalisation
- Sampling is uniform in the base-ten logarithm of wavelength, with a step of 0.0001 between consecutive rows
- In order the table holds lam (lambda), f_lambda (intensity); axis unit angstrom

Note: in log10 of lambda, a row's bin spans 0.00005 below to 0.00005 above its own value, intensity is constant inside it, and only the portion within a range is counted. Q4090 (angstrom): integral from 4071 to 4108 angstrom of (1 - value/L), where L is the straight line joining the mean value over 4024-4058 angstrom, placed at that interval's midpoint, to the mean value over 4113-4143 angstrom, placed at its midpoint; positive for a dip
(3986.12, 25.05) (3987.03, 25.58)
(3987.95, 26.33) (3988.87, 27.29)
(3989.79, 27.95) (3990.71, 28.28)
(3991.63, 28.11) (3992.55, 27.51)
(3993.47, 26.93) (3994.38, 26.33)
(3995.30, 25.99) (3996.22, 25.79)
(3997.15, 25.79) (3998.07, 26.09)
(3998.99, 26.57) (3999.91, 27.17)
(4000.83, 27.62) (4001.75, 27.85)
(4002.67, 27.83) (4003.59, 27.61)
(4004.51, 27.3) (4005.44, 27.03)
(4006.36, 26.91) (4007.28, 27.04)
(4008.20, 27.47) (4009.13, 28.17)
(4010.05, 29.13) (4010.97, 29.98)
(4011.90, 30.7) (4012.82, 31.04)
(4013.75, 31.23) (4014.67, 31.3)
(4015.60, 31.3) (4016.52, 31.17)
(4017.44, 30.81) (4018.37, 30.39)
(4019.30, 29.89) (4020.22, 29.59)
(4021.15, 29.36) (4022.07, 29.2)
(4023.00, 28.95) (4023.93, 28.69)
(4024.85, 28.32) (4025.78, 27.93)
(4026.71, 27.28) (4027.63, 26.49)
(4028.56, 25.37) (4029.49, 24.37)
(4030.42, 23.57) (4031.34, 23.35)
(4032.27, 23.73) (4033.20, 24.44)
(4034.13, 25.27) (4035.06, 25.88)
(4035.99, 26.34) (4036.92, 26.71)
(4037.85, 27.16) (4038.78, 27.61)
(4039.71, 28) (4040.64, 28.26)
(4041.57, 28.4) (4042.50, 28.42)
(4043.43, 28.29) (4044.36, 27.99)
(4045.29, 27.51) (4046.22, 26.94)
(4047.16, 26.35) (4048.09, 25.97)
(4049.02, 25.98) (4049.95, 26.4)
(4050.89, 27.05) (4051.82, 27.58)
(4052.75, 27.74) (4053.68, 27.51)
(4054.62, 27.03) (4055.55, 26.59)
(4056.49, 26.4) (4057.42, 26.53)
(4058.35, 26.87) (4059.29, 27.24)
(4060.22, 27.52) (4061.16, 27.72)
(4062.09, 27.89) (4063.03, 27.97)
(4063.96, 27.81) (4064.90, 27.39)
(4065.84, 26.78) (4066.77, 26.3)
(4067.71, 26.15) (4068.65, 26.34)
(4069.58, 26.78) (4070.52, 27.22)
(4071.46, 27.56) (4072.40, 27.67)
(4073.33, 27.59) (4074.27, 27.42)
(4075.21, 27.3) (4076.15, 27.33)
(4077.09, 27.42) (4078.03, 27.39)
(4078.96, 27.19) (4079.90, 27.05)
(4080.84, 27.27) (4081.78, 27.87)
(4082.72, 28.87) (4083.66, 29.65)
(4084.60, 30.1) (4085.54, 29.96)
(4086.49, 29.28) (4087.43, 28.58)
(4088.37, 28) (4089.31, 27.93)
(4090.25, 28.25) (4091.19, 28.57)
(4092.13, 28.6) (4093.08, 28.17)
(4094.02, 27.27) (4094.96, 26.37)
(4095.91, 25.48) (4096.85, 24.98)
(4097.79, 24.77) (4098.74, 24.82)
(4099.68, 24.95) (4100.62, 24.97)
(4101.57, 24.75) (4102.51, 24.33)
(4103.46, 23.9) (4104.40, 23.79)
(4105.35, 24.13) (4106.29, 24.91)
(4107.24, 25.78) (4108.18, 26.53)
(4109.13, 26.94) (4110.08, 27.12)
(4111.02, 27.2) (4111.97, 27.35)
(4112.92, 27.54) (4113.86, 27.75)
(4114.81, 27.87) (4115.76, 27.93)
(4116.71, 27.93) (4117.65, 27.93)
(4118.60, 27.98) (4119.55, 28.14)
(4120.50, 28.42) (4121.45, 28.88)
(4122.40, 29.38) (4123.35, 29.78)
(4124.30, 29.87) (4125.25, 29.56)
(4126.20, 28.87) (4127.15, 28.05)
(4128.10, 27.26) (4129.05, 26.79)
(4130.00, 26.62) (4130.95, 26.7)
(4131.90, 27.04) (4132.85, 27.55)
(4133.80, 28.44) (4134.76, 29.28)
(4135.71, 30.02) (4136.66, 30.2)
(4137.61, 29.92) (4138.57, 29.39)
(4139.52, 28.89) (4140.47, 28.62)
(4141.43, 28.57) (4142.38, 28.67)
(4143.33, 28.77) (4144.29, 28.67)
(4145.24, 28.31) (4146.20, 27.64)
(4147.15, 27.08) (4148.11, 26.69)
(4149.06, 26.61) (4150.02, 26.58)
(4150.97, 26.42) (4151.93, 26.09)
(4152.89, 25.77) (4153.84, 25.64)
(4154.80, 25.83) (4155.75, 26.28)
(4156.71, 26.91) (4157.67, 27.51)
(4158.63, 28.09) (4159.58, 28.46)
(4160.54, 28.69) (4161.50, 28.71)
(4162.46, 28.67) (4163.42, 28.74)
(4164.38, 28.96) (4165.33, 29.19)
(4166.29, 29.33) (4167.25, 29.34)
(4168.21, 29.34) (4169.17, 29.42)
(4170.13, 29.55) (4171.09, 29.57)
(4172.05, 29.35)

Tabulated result 0.98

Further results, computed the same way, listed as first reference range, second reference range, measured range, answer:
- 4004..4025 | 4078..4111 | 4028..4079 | 2.3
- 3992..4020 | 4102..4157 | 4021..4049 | 1.3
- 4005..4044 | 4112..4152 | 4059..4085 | 0.5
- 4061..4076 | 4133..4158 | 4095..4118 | 1.3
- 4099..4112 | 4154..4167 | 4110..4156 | -2.1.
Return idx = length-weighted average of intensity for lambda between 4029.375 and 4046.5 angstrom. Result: 26.5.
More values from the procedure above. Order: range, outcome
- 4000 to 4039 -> 27.9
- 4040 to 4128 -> 27.3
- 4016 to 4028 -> 29.1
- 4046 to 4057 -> 26.8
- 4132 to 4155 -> 27.9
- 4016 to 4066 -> 27.3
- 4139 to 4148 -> 28.3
